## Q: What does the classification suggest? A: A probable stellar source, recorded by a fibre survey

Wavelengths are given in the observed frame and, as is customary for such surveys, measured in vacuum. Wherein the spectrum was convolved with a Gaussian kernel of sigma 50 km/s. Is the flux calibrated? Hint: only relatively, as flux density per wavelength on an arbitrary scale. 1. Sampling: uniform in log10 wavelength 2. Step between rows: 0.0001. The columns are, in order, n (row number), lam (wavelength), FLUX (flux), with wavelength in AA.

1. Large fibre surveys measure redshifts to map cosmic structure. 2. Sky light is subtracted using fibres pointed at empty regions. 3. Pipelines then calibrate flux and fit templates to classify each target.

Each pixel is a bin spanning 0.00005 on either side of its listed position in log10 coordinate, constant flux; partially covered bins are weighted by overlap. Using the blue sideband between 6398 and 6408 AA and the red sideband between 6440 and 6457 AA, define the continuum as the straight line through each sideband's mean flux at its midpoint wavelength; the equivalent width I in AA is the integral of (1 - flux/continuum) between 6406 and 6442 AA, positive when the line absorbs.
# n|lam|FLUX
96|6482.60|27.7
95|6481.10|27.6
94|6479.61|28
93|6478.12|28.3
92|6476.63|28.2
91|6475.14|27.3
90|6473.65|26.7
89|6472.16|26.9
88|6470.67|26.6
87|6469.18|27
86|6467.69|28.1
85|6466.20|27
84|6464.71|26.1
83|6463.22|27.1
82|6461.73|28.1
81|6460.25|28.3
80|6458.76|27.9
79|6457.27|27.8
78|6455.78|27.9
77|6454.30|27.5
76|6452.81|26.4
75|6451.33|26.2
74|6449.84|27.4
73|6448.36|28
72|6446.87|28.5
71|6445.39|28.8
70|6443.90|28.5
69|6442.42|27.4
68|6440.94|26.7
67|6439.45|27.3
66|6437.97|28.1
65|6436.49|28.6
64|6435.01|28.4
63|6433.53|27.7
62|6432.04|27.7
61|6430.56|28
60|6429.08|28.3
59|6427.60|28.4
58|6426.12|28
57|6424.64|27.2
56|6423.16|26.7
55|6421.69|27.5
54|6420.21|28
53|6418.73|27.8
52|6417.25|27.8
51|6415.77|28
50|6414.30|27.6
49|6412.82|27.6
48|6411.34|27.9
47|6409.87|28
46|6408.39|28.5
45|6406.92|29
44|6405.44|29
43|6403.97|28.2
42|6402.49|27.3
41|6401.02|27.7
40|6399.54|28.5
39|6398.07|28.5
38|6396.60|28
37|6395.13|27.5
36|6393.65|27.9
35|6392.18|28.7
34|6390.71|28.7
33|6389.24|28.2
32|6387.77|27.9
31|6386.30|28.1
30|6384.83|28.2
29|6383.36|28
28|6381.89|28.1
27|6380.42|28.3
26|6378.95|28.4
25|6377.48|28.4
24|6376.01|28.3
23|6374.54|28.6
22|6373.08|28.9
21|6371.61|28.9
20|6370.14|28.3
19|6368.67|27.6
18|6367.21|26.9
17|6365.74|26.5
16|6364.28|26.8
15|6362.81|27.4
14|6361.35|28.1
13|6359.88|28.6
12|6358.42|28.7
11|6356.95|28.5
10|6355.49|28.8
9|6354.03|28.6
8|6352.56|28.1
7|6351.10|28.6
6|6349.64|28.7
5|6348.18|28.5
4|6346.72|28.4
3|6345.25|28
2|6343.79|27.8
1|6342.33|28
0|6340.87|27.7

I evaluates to 0.1 AA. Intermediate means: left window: 28.3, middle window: 27.9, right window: 27.6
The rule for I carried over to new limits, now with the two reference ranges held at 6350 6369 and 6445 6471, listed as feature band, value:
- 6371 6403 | -0.5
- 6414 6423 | 0.0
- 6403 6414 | -0.2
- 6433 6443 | -0.1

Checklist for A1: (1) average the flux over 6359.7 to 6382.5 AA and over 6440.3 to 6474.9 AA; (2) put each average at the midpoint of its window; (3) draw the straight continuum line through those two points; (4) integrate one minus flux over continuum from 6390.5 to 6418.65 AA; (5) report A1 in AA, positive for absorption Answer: -0.3 AA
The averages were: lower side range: 28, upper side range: 27.4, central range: 28.1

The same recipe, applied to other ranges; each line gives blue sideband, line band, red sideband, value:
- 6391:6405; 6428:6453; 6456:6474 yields -0.2 AA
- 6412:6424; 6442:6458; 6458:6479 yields -0.1 AA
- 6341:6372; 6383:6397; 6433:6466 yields -0.1 AA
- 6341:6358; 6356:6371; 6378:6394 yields 0.3 AA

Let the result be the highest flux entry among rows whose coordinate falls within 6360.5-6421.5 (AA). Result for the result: 29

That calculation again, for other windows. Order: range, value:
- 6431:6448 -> 28.8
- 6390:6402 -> 28.7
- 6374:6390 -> 28.6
